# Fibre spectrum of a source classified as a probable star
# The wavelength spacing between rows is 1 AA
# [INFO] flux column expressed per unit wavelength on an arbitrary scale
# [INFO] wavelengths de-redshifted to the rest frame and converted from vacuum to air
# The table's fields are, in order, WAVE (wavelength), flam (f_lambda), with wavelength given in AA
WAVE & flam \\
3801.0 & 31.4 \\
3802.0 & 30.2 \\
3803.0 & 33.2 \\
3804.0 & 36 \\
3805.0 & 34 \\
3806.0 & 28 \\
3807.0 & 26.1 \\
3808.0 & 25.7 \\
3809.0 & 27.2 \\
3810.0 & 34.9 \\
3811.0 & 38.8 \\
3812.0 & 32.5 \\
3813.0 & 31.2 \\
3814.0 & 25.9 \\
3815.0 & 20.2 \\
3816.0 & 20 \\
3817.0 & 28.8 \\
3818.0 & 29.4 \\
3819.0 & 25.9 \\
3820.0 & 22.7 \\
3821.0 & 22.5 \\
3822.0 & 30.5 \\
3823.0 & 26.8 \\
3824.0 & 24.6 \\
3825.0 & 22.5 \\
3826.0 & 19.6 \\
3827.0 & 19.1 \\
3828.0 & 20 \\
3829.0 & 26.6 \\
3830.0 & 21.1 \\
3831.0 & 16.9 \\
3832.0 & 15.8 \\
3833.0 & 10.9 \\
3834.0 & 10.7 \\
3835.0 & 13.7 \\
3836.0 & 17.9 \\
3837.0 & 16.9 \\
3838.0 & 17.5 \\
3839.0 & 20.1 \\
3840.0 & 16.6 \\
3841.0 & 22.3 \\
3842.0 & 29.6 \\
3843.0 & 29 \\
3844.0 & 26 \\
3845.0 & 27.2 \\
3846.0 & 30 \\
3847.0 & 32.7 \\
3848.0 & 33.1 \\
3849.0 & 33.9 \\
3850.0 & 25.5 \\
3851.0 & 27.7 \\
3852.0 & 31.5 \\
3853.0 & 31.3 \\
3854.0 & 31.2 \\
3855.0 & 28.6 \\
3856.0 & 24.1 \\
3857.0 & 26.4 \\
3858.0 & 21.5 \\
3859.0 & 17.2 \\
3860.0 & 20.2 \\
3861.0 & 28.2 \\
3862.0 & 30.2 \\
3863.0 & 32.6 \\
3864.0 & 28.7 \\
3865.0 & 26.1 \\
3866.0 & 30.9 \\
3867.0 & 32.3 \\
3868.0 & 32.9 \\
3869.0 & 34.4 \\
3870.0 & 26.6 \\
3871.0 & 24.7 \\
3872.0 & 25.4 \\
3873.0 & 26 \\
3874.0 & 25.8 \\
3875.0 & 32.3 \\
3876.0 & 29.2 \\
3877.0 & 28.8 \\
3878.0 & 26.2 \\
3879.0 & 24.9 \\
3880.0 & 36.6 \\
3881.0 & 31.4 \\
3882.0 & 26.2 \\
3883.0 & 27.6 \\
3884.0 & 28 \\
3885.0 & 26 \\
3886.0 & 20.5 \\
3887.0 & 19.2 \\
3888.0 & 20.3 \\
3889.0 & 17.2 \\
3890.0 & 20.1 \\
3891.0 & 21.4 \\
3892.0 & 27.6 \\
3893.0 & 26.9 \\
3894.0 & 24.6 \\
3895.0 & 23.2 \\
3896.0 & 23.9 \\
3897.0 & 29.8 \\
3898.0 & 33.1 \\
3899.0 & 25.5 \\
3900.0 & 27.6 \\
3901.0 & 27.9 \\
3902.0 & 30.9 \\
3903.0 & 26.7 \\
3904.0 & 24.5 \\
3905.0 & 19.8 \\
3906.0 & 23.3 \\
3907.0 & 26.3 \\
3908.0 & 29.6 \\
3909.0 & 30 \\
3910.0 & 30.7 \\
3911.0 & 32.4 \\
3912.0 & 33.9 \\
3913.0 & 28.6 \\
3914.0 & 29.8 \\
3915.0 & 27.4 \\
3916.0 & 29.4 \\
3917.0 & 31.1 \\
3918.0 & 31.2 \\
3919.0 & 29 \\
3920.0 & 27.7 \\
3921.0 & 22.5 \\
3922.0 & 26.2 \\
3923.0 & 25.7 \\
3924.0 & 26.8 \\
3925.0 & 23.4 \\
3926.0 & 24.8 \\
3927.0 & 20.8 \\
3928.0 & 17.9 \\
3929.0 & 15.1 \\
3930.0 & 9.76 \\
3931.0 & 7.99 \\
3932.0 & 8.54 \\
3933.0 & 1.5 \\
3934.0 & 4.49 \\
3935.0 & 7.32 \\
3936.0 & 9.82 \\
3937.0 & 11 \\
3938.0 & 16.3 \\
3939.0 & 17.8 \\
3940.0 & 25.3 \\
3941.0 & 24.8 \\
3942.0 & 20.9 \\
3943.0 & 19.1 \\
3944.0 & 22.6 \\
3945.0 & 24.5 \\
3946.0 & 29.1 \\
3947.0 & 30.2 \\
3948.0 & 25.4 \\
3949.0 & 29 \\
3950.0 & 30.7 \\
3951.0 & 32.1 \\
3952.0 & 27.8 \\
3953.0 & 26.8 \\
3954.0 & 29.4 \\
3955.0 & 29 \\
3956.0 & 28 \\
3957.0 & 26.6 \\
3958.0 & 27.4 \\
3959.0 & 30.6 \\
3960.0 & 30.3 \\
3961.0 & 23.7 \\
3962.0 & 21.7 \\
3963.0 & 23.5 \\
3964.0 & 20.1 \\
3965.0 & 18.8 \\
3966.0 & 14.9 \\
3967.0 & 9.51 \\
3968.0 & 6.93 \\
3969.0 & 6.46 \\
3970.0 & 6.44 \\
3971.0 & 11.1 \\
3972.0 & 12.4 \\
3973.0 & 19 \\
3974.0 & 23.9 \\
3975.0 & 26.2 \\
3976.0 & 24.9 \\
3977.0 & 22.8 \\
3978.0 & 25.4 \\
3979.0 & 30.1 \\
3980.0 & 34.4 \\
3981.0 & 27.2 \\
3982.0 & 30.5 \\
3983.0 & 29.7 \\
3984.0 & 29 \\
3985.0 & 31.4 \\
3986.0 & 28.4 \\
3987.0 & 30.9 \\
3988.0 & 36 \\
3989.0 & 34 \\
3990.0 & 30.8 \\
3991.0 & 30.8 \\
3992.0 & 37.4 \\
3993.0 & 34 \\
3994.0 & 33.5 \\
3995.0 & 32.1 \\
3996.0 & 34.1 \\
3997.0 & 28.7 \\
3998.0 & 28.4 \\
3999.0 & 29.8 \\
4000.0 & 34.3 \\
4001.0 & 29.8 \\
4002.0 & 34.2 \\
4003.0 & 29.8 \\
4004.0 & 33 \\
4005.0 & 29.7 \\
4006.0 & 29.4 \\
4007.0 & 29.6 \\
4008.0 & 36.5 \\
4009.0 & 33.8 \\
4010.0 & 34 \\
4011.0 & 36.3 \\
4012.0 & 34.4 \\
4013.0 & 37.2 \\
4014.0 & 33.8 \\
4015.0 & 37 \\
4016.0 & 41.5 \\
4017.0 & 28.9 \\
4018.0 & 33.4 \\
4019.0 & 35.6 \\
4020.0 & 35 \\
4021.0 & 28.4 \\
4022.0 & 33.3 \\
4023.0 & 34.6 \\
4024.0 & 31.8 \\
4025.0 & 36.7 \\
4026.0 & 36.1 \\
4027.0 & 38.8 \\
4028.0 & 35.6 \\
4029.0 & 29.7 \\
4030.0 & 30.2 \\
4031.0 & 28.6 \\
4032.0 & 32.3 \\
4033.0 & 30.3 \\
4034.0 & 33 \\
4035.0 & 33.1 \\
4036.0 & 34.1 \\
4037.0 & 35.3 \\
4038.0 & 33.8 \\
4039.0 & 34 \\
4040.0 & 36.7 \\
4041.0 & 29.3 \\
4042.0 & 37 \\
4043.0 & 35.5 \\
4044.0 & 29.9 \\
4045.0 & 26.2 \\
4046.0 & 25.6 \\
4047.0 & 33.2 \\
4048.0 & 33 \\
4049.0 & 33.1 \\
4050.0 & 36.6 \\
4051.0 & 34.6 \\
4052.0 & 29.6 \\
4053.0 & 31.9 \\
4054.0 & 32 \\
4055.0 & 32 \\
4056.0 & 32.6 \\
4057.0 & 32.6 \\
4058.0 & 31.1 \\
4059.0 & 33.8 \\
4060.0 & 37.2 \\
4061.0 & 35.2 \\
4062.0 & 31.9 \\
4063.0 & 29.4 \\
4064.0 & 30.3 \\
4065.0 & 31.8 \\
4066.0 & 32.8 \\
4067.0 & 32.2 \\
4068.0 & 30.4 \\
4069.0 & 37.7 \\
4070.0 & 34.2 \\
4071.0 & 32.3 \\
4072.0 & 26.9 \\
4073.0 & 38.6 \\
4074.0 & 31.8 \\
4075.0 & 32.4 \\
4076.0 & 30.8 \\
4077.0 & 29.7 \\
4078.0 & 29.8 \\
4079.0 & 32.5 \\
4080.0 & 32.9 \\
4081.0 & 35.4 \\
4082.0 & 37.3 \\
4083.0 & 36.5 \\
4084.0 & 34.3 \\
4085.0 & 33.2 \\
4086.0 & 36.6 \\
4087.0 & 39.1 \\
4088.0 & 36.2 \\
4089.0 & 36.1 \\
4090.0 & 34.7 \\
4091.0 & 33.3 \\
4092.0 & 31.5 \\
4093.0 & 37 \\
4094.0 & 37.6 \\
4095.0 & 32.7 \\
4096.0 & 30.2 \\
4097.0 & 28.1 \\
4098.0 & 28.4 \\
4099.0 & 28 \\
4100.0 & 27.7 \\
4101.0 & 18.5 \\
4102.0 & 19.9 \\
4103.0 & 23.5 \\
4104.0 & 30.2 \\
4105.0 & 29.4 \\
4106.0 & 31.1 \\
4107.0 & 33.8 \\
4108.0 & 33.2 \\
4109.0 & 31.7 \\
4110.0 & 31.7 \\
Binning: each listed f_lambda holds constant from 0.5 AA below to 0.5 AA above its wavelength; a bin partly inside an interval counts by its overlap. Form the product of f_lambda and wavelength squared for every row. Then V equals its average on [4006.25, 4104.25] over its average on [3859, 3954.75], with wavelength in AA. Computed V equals 1.42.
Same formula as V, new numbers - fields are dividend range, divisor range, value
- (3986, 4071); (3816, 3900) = 1.42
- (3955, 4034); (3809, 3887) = 1.21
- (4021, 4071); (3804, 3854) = 1.46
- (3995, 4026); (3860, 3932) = 1.34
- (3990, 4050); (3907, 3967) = 1.48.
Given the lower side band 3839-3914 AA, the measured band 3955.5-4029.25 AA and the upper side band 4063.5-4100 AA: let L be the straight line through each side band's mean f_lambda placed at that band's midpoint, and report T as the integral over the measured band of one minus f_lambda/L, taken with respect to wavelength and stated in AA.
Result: 4.3 AA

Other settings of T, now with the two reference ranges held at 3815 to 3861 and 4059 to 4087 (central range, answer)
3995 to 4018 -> -1.8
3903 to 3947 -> 8.0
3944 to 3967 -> 2.1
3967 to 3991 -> 4.4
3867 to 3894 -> -1.1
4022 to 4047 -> -0.9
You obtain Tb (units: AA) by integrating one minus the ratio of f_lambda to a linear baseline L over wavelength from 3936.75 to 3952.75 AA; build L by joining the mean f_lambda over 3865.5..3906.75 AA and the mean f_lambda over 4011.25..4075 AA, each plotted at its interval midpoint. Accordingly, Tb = 2.56 AA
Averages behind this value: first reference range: 26.6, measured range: 24.4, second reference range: 33.1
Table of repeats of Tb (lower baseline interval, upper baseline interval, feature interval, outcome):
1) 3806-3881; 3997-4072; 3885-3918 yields 1.9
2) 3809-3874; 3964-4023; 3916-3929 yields 0.9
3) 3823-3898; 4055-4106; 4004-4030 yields -3.3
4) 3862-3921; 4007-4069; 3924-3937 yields 7.1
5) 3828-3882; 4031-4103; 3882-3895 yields 1.7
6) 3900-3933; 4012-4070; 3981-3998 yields -1.2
